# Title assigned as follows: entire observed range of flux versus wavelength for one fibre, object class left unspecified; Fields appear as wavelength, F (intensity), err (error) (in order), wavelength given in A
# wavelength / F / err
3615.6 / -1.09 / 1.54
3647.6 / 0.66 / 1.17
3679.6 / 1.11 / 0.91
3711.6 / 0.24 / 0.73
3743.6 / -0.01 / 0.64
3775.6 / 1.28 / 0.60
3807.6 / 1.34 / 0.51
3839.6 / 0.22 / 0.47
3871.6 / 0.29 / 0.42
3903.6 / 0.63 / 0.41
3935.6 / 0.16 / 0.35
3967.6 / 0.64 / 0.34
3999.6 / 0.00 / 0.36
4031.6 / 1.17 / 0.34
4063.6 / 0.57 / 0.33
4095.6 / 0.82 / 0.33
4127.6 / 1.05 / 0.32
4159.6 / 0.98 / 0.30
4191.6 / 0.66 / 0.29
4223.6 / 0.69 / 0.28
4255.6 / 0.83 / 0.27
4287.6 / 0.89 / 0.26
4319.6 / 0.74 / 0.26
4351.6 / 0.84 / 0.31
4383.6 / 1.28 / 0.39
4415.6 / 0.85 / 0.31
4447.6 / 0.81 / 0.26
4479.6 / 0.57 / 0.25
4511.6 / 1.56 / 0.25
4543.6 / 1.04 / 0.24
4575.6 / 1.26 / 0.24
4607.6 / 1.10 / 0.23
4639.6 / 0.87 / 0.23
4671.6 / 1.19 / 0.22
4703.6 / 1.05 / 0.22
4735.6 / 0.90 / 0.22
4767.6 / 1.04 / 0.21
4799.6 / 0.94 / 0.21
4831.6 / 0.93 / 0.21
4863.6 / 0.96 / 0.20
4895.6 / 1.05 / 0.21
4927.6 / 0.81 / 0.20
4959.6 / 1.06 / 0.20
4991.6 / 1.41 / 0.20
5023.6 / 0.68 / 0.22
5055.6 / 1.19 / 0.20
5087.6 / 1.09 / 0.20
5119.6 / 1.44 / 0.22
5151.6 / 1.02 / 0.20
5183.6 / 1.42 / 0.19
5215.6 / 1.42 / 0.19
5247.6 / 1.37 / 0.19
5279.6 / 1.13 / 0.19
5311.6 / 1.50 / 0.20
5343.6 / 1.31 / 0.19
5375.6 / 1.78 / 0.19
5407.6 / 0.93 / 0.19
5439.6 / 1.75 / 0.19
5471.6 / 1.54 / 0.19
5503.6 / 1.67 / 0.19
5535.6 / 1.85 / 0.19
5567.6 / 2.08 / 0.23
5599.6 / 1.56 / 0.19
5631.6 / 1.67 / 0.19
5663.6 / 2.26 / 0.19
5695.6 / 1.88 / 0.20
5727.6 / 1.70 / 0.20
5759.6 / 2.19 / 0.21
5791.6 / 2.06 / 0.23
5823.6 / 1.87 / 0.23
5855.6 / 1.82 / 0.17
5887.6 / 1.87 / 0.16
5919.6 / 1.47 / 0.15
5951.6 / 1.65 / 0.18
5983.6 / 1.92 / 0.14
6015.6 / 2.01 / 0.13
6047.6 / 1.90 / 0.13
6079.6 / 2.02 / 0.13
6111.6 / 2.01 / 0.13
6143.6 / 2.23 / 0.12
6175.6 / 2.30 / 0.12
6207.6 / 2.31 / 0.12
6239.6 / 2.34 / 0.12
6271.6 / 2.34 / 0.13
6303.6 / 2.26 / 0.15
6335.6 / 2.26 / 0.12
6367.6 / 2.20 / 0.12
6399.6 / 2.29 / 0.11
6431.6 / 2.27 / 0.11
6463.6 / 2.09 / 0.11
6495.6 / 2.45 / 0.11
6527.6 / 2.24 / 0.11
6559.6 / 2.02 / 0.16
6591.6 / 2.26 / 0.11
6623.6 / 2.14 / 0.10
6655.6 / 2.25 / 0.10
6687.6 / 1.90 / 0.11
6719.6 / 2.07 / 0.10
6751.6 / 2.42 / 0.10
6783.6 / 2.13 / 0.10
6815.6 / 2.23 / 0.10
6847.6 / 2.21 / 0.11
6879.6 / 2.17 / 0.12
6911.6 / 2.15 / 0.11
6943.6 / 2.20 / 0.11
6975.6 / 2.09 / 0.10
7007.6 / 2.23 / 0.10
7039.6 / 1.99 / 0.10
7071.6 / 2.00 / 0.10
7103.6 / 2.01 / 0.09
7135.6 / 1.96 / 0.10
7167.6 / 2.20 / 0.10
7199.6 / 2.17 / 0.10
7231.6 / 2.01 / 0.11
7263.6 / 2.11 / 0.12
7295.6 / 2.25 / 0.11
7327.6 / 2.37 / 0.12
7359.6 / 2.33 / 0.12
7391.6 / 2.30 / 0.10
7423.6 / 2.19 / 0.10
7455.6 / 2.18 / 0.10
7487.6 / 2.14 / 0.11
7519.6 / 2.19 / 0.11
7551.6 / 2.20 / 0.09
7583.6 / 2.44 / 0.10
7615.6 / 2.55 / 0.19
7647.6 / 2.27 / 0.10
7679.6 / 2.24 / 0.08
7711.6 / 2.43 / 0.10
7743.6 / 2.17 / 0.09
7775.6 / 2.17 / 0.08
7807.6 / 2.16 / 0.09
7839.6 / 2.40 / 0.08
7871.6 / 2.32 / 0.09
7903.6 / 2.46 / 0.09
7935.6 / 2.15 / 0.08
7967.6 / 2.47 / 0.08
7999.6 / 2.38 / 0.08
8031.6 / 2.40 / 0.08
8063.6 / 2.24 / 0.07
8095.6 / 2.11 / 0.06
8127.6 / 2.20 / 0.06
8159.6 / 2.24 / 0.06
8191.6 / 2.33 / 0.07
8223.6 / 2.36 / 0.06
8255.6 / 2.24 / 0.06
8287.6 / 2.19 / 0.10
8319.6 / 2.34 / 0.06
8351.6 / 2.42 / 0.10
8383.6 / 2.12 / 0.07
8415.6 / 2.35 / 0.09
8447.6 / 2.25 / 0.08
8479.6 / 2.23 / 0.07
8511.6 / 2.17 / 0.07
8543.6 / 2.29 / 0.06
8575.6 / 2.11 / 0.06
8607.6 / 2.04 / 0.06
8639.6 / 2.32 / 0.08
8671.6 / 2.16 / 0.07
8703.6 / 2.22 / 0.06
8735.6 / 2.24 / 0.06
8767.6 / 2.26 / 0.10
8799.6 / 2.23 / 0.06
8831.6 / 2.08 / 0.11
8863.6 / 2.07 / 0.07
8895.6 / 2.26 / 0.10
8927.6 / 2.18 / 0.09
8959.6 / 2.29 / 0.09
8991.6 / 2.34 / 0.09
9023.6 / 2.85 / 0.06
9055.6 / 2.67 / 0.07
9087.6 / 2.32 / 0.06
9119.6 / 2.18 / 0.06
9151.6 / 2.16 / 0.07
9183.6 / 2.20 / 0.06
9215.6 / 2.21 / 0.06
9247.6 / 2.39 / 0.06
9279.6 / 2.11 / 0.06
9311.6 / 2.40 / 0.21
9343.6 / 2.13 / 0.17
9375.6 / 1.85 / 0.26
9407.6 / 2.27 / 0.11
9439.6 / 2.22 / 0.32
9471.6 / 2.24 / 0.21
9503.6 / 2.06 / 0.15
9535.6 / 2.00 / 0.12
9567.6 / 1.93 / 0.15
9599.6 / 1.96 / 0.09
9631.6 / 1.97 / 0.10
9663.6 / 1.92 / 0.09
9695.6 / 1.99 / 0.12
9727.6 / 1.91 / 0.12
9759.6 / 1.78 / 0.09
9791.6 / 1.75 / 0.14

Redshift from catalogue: 0.375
